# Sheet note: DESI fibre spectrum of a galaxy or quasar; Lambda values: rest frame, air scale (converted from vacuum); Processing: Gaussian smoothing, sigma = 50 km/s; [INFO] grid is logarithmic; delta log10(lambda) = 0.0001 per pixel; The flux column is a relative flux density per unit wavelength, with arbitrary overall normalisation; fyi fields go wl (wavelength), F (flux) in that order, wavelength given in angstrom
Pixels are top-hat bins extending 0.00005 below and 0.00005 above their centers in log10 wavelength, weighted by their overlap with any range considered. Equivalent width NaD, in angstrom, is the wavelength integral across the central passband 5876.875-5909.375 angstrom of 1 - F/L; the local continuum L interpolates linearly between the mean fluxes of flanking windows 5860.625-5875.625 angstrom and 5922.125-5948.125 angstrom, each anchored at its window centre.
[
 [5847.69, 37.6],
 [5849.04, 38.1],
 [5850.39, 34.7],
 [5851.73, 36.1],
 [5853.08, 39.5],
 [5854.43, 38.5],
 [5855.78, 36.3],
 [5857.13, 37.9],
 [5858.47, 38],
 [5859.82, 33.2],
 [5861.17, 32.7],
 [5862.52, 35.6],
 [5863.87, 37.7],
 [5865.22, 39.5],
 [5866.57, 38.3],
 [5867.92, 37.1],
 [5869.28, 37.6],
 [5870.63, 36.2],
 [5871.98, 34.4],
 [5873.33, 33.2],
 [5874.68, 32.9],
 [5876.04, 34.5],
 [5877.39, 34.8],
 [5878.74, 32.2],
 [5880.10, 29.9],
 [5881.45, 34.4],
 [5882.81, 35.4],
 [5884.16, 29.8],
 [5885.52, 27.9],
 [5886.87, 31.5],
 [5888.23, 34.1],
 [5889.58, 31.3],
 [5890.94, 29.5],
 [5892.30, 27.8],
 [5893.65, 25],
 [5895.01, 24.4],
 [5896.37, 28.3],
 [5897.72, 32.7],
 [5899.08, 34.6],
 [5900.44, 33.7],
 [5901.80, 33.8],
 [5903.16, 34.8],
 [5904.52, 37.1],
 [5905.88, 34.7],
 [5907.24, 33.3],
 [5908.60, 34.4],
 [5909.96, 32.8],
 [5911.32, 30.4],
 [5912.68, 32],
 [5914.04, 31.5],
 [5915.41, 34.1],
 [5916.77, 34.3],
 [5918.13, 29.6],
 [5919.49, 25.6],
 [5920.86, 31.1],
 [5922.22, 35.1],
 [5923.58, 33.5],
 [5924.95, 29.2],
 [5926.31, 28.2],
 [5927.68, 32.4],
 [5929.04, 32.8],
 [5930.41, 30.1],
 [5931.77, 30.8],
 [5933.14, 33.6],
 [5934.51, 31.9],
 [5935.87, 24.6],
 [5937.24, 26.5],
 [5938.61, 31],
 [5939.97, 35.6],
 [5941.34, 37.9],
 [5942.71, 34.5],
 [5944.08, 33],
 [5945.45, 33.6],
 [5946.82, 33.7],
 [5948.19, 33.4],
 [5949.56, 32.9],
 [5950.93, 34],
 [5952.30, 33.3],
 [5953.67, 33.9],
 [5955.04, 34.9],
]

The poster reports 2.4 angstrom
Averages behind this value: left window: 35.9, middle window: 31.9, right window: 32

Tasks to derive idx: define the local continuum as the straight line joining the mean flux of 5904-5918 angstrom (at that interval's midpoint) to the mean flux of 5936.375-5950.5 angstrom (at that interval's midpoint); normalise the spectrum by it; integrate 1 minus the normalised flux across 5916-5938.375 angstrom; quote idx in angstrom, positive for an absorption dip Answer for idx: 1.7 angstrom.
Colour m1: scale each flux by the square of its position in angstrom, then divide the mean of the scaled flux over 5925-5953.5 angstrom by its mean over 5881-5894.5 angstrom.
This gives 1.07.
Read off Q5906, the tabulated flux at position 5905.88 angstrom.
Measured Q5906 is 34.7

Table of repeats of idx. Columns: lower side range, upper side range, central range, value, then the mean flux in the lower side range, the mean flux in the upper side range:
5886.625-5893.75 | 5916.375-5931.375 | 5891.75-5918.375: -1.3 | 30.2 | 31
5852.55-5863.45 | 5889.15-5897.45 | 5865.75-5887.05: -1.2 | 36.5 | 27.9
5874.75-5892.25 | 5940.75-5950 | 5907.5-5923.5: 0.5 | 32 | 34.1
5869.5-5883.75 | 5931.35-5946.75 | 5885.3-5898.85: 1.6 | 33.8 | 32.2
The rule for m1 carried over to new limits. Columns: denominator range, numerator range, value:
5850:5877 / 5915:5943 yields 0.89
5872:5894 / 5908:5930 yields 1.01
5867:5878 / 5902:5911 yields 0.99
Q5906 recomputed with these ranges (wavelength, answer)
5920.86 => 31.1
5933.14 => 33.6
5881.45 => 34.4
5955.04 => 34.9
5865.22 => 39.5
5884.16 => 29.8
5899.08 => 34.6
